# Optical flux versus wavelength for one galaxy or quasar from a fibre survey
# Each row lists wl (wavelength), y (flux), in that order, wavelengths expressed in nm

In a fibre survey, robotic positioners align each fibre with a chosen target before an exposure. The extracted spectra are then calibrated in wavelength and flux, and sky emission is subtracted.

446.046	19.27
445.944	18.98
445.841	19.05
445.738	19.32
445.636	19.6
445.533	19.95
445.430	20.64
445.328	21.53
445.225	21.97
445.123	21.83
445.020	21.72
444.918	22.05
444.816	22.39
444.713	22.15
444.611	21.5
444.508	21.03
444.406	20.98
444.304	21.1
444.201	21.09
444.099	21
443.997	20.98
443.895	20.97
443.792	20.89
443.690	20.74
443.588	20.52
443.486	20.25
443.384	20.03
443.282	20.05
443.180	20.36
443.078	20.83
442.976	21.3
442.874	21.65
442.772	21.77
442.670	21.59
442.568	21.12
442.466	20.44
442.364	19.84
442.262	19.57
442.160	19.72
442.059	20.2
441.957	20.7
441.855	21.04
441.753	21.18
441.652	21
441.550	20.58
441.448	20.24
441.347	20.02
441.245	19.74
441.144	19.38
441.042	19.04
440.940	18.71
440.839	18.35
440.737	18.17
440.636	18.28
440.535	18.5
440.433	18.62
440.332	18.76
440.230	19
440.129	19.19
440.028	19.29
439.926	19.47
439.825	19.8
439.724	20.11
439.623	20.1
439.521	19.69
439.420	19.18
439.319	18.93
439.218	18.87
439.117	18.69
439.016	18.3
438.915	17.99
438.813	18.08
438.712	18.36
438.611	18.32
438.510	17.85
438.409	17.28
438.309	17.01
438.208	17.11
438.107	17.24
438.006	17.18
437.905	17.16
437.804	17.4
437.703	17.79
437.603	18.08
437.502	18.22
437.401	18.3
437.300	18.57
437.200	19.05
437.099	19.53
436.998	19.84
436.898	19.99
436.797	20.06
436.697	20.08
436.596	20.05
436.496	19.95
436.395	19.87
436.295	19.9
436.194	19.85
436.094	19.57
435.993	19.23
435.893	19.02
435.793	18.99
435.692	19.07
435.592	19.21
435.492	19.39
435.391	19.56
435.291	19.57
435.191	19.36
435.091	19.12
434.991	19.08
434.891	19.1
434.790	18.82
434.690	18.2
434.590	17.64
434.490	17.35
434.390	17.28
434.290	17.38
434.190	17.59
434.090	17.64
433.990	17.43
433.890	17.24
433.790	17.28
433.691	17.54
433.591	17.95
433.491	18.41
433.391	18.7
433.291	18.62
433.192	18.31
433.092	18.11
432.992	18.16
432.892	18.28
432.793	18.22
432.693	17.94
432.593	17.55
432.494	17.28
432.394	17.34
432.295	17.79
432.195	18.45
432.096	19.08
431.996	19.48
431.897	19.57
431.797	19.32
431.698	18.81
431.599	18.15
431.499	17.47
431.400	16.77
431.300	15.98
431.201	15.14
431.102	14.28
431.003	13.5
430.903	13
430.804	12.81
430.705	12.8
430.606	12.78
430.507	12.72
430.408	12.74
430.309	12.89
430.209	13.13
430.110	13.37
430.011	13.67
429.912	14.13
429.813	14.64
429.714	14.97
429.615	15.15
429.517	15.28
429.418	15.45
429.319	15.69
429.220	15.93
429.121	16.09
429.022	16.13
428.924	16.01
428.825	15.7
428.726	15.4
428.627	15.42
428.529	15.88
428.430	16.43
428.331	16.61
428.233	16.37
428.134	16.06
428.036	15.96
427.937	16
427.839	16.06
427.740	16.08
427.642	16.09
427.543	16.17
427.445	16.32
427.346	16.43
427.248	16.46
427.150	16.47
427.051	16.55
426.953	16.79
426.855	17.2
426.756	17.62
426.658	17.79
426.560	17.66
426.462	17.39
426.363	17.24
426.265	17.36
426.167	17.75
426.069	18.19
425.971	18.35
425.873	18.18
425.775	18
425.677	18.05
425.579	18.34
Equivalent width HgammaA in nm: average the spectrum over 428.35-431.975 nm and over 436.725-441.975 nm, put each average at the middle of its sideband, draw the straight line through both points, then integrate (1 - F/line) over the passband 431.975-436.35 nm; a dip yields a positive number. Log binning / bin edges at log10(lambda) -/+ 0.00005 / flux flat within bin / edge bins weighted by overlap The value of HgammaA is -0.41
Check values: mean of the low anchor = 15.2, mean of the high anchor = 18.9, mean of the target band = 18.4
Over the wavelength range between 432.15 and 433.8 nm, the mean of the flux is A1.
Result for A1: 18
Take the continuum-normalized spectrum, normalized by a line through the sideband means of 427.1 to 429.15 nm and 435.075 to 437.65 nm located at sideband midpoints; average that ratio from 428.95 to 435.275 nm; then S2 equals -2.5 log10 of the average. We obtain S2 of 0.06 mag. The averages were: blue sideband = 16.1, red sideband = 19.4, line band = 16.7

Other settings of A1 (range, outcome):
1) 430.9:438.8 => 18.2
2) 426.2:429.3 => 16.4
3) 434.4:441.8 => 18.9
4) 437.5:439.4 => 17.9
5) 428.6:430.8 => 14.5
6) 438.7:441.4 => 19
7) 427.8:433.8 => 16.2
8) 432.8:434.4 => 17.9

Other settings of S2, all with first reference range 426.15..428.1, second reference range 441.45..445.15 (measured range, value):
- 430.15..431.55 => 0.26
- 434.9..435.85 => -0.02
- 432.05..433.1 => 0.01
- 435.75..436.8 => -0.03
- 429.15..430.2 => 0.18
